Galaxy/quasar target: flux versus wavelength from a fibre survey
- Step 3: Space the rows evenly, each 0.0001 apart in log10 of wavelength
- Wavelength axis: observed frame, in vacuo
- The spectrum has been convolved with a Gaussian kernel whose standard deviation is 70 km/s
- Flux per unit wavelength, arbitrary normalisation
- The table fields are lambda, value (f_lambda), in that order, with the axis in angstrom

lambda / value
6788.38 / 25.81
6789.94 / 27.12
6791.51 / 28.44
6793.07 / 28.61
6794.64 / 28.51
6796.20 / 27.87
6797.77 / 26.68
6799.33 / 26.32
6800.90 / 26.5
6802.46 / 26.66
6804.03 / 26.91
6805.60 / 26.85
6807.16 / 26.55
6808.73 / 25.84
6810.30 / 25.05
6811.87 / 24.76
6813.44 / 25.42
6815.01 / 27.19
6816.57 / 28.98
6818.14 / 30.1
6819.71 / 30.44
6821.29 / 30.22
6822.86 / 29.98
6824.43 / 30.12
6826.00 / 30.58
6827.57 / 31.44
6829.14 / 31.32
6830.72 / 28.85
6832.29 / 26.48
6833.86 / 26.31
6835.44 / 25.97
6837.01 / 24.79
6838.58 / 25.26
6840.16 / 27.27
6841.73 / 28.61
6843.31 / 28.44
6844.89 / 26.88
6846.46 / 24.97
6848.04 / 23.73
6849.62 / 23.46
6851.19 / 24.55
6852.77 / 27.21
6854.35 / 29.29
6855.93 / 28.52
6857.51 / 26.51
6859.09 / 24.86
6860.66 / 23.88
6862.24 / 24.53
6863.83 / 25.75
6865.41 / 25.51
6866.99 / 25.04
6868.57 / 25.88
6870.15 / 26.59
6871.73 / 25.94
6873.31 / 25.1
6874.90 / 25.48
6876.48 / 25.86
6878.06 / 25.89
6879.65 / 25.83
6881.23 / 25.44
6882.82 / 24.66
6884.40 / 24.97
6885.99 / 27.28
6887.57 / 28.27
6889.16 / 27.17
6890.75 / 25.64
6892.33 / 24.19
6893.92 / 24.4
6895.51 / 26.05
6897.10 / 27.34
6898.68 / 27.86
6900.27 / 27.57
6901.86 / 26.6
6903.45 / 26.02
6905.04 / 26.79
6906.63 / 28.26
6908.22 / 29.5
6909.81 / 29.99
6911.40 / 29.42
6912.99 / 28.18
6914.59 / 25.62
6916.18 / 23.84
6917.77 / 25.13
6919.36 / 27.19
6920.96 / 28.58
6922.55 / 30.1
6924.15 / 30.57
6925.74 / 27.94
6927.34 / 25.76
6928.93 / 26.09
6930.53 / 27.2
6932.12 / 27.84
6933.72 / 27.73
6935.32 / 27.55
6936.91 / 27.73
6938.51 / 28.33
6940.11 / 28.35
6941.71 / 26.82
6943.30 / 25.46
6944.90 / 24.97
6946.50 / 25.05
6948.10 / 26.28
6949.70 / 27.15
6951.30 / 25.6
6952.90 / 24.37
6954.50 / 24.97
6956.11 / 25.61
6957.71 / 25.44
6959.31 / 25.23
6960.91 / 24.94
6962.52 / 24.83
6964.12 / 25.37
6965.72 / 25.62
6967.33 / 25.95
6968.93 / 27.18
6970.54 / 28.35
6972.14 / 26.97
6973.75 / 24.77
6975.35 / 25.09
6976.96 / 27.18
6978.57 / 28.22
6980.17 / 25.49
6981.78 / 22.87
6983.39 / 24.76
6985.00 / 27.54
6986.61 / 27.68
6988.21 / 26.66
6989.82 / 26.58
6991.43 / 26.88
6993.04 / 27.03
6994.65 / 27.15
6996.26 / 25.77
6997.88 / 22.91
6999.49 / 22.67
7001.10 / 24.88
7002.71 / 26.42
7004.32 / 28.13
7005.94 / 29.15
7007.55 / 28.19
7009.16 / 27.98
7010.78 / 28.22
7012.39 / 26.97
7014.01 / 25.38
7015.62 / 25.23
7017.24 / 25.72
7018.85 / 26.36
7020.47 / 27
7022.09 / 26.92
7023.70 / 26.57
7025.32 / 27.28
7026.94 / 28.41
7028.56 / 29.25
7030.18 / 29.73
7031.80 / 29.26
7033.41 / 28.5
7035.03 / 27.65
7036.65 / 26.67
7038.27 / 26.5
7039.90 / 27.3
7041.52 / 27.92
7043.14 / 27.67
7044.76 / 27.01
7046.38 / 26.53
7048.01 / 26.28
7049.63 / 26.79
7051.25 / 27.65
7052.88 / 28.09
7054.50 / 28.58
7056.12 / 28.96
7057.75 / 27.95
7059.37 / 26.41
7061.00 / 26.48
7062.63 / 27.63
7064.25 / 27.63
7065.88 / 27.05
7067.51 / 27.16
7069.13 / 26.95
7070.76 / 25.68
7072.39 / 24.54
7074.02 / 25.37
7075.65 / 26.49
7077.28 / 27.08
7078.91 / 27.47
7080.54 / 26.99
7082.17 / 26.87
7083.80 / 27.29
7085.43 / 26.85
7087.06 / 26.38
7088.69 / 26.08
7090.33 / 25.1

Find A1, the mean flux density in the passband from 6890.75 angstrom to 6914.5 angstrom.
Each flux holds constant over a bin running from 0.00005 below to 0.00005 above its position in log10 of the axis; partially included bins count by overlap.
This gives 27.2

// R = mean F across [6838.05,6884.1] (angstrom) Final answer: 25.9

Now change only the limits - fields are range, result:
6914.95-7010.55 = 26.4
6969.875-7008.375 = 26.3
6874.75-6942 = 27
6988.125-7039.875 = 26.9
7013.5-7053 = 27.3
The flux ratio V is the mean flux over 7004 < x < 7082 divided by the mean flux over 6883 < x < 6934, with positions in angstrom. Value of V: 1.0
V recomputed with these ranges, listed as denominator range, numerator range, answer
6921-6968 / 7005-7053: 1.03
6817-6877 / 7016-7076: 1.01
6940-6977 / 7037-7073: 1.05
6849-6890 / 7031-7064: 1.06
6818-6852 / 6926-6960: 0.95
